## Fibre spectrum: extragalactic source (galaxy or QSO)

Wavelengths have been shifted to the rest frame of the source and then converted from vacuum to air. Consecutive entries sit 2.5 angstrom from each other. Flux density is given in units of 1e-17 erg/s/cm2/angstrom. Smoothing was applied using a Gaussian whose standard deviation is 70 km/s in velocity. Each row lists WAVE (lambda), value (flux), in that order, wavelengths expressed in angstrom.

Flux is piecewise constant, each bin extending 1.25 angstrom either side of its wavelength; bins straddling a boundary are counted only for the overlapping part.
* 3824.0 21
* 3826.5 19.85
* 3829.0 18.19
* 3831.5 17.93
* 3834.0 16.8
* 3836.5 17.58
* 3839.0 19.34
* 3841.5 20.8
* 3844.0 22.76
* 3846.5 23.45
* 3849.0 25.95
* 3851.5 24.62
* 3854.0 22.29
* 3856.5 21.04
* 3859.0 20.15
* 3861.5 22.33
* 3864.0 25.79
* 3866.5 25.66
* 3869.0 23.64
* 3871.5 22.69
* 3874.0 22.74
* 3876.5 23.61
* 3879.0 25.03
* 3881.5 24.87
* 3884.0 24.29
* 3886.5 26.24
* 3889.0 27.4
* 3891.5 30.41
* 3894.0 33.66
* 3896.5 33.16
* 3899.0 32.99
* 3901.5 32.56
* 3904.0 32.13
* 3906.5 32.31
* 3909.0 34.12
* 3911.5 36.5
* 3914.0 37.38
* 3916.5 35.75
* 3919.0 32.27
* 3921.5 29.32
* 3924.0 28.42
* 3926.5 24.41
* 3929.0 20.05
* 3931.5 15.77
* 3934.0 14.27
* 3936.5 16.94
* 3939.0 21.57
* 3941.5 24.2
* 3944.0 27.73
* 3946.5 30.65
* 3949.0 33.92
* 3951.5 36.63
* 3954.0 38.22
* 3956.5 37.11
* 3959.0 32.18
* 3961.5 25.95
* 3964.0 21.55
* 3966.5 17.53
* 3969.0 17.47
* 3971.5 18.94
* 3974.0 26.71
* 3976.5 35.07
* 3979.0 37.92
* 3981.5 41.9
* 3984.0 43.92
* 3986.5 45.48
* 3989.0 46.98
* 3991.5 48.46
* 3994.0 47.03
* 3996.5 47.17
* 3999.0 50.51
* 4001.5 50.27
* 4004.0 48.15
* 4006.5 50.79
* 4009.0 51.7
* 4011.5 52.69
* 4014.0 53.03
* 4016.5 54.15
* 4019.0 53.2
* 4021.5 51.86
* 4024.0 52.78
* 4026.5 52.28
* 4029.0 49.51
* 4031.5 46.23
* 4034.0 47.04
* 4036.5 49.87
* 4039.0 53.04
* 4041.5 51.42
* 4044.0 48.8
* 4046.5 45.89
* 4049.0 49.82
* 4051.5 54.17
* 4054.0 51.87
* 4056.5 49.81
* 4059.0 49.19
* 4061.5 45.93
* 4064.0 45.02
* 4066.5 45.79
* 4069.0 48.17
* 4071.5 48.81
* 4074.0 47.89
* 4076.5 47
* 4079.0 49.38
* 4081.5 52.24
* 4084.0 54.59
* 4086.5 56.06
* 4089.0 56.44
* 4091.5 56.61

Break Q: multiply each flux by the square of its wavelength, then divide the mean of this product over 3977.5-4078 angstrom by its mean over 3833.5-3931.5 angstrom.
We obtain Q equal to 1.98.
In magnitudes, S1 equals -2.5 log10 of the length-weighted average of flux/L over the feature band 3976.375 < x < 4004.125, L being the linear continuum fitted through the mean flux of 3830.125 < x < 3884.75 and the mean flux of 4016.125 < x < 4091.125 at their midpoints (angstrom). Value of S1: -0.10 mag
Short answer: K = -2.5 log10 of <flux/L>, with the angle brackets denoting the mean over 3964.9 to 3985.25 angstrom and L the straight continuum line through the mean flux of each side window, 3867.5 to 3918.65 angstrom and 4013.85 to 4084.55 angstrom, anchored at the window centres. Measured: 0.33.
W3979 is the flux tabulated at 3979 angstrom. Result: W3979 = 37.92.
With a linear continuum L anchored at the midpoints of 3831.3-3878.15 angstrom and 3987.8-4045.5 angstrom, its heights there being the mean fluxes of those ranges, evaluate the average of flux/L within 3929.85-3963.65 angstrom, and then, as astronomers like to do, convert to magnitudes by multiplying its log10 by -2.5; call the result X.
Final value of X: 0.38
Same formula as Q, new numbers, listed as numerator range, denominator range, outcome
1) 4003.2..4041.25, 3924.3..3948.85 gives 2.37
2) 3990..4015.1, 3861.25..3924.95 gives 1.81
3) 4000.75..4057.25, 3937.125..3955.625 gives 1.76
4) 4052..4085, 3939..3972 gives 1.86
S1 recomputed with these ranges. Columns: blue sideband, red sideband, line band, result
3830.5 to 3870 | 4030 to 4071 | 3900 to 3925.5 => -0.09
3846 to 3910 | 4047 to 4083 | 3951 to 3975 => 0.33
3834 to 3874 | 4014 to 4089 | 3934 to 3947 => 0.45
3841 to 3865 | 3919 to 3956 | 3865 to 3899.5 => -0.11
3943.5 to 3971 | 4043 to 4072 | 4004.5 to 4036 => -0.24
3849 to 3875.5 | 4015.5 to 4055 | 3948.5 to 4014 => 0.10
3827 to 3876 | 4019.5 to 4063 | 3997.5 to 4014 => -0.14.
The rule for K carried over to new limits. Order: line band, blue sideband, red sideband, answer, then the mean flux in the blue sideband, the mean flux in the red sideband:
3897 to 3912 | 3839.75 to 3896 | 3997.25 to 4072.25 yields -0.11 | 24.6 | 50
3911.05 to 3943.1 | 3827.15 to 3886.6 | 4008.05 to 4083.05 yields 0.25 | 22.3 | 50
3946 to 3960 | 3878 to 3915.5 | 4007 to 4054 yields 0.13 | 30.9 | 51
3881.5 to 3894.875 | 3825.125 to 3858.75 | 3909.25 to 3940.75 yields -0.17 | 20.8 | 26.3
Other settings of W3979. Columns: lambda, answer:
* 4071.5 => 48.81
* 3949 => 33.92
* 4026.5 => 52.28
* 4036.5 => 49.87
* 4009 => 51.7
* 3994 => 47.03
